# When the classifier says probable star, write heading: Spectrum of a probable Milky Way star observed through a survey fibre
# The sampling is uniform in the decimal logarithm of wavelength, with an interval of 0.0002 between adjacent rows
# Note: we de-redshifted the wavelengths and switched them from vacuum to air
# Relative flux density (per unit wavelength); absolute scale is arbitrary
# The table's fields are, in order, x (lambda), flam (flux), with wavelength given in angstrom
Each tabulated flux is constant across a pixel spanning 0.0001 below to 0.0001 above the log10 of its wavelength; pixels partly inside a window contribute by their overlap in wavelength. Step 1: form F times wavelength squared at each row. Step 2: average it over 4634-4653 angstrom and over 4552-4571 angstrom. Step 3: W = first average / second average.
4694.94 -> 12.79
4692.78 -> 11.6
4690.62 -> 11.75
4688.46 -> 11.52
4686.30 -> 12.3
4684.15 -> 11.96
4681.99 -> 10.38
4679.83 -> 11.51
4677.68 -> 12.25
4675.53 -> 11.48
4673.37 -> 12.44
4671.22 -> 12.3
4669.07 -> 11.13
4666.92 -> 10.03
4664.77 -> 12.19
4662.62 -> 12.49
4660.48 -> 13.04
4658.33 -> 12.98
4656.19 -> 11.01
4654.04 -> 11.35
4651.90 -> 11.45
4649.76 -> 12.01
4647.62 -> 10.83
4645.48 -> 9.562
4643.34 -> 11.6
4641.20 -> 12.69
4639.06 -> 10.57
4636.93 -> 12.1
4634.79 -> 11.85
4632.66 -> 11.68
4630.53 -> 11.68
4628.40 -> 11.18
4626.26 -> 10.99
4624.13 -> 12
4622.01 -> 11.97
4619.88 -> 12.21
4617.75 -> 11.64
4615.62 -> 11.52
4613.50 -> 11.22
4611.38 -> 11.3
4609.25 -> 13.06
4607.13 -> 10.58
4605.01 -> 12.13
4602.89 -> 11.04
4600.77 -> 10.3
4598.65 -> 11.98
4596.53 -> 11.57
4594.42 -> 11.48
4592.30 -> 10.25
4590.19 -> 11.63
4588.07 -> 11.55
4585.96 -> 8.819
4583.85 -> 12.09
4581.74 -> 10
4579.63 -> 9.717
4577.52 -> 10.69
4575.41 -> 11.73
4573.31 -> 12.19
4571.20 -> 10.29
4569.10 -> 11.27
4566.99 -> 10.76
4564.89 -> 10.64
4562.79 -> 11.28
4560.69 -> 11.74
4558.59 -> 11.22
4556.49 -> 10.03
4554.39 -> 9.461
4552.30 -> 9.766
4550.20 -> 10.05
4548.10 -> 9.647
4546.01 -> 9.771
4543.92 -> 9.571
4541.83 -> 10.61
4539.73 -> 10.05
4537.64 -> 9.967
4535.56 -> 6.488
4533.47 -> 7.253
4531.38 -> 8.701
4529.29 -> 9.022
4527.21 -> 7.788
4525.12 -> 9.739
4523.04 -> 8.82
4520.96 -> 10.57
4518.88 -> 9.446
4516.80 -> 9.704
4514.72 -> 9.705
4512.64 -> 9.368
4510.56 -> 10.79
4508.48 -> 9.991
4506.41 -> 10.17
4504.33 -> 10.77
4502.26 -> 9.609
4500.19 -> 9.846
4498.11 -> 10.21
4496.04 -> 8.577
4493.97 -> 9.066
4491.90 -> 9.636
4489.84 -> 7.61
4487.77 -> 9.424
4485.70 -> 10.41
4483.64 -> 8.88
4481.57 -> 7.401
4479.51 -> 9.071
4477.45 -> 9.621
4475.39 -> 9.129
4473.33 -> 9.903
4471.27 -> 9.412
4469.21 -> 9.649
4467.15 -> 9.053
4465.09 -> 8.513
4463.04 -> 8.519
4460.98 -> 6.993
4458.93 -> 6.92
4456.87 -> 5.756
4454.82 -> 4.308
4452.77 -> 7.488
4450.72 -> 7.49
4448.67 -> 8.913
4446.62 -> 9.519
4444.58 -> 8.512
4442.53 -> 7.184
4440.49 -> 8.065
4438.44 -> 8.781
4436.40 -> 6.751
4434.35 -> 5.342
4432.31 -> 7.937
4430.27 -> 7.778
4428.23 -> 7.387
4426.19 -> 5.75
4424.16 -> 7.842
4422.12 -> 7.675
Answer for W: 1.10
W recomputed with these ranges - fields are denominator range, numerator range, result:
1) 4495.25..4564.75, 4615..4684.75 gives 1.26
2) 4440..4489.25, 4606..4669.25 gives 1.50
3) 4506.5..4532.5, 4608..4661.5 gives 1.29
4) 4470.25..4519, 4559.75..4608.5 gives 1.21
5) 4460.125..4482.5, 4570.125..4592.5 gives 1.28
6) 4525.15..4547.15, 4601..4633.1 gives 1.34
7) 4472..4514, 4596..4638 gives 1.29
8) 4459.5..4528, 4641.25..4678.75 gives 1.35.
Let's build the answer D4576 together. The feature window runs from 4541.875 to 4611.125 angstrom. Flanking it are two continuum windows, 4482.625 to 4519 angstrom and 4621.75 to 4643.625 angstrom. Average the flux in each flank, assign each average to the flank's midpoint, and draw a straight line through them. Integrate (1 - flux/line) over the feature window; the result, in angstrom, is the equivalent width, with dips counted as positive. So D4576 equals -0.2 angstrom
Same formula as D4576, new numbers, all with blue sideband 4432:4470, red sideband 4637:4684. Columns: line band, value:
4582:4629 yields -3.56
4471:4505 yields -3.92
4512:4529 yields -0.80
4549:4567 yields -1.60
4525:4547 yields 0.70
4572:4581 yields -0.90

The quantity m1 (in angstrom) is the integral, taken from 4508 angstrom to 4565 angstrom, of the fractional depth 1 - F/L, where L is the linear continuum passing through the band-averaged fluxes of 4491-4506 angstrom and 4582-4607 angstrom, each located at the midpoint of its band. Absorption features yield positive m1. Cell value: 3.3 angstrom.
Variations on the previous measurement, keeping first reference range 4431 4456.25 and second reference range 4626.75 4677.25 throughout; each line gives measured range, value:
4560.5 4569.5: -1.1 angstrom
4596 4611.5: -1.2 angstrom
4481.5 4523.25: -4.4 angstrom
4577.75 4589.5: -0.2 angstrom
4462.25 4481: -2.6 angstrom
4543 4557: -0.2 angstrom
